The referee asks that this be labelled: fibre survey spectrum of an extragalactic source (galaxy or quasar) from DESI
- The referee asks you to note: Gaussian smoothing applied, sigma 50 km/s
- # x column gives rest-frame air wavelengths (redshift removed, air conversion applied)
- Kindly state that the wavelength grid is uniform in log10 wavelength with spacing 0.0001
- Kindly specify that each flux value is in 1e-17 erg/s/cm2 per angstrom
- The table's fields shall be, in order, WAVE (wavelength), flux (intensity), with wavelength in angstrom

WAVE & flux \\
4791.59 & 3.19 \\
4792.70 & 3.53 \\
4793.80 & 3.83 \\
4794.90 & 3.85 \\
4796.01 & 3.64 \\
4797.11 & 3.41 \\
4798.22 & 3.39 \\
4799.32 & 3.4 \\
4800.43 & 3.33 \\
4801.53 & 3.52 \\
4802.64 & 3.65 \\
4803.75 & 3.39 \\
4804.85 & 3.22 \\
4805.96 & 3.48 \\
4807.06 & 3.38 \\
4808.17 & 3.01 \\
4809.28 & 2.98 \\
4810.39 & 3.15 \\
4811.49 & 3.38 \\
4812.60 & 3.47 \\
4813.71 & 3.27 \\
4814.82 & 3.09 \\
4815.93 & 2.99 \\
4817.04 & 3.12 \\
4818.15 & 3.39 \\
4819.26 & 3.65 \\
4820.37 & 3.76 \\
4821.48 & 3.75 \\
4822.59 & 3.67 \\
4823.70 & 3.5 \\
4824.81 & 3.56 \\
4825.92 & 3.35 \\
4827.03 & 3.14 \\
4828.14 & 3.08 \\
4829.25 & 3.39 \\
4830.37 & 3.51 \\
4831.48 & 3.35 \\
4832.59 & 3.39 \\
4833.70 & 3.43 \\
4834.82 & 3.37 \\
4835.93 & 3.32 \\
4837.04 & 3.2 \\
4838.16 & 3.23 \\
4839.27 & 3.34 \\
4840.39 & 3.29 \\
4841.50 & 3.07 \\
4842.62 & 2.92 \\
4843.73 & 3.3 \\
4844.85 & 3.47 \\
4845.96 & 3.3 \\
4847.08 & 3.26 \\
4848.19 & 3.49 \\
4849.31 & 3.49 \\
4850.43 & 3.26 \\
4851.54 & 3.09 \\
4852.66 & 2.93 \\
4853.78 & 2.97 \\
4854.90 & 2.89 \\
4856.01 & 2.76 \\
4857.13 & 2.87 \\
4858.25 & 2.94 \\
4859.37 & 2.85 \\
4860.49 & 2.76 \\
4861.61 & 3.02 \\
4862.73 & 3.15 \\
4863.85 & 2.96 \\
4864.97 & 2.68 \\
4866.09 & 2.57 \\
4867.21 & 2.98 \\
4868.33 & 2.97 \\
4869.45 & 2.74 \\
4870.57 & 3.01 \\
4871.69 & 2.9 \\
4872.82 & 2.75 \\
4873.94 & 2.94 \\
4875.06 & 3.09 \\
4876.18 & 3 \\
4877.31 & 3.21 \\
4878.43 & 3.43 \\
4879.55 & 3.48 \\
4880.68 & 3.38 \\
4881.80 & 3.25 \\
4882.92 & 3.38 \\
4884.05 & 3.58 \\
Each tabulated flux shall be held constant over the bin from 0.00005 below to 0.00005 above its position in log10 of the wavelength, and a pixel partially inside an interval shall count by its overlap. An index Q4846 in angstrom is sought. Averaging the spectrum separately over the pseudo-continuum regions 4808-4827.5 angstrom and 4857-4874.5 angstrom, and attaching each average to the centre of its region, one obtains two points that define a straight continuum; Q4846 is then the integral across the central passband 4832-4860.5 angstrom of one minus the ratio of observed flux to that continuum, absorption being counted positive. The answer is -0.9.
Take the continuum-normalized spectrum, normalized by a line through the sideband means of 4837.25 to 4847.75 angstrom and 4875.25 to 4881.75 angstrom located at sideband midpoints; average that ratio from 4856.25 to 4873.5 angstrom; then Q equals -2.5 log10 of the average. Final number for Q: 0.14 mag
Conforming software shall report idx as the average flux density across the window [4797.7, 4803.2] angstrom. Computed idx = 3.46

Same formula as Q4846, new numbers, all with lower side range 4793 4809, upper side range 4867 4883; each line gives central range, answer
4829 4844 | 0.0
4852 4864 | 1.0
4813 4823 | -0.1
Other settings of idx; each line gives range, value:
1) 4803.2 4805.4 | 3.31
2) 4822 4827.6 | 3.45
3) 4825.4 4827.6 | 3.25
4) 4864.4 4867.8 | 2.75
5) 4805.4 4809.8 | 3.21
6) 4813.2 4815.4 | 3.17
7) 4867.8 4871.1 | 2.91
